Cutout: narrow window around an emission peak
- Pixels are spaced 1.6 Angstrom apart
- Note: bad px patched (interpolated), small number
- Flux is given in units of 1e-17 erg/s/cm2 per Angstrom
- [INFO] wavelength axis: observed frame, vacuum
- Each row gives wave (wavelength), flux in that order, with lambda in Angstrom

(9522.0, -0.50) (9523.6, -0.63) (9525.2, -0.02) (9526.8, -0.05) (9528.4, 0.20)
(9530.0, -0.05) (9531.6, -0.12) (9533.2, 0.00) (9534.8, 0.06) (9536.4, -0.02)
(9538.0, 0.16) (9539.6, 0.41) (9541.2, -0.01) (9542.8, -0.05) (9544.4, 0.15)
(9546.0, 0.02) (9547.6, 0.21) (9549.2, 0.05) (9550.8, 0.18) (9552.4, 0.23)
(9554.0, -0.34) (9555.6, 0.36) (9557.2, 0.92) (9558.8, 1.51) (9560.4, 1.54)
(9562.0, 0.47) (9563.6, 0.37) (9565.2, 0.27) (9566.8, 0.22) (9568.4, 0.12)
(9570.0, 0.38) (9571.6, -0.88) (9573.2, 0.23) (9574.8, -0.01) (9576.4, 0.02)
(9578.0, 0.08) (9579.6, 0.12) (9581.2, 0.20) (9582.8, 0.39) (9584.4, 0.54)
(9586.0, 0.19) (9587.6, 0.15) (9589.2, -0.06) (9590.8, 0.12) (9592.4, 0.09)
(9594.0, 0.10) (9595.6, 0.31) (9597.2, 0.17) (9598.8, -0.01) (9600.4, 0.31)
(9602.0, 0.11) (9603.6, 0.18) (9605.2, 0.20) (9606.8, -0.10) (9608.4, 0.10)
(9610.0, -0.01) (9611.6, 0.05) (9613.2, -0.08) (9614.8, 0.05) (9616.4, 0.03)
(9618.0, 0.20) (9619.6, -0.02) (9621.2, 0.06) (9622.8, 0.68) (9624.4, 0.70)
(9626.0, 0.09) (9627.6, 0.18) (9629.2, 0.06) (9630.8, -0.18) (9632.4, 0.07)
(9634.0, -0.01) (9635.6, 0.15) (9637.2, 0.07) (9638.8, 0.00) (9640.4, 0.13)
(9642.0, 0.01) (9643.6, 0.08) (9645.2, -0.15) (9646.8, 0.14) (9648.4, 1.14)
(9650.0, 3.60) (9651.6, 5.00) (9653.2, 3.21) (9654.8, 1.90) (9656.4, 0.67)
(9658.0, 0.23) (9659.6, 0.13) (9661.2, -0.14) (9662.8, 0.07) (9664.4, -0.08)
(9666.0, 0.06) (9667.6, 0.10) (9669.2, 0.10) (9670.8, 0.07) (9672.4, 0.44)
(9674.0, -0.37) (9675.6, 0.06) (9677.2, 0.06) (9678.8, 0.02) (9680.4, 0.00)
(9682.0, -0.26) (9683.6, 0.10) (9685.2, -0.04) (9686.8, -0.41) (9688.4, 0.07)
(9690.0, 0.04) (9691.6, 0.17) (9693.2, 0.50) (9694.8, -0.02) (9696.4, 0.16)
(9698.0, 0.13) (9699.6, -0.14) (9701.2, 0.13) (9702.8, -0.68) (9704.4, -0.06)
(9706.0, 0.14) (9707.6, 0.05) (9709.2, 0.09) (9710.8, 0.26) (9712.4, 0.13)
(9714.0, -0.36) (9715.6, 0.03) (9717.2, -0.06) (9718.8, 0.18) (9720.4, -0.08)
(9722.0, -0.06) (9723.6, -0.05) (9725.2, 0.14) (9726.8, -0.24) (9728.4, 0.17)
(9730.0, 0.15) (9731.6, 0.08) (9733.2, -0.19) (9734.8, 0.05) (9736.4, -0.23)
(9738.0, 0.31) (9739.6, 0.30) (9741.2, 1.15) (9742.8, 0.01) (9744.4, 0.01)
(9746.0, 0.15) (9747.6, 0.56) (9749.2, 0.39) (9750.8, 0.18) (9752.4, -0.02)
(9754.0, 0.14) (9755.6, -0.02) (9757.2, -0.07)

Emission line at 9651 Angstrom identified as [O III]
